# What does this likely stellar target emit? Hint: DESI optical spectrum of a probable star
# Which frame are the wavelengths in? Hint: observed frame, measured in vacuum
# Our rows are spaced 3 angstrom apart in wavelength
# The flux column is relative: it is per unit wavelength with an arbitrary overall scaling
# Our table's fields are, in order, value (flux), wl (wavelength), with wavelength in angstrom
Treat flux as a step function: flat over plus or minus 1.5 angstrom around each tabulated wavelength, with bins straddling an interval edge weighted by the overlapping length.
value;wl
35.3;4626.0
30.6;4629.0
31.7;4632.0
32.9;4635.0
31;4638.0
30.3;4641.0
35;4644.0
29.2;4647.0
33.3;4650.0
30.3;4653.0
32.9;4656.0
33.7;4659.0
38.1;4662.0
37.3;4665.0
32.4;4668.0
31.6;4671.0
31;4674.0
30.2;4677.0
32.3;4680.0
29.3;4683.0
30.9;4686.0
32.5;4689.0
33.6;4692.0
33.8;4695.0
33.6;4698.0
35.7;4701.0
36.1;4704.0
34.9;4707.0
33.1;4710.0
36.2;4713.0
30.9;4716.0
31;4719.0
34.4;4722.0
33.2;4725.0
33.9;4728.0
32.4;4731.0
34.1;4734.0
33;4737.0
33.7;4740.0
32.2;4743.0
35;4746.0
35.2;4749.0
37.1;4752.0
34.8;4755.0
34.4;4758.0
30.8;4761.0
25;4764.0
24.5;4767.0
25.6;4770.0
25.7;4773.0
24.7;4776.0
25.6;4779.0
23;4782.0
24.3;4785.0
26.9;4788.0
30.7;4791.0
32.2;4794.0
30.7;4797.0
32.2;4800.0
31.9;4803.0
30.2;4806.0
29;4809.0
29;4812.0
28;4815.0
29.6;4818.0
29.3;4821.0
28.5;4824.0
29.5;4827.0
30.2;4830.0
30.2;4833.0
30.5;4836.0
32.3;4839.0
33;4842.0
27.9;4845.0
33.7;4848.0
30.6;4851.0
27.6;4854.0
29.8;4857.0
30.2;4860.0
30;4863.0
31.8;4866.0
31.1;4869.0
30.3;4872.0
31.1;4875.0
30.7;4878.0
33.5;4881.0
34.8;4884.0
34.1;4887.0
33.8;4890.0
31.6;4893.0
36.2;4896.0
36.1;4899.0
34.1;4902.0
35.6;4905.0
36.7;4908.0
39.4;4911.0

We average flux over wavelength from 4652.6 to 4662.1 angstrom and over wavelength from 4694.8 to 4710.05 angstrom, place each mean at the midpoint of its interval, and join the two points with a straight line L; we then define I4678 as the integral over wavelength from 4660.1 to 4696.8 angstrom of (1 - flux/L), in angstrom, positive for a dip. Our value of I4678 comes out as 1.4 angstrom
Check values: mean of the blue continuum 33.5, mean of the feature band 32.8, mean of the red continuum 34.7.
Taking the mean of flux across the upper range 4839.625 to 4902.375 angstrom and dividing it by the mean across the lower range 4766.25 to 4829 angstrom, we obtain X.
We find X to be 1.13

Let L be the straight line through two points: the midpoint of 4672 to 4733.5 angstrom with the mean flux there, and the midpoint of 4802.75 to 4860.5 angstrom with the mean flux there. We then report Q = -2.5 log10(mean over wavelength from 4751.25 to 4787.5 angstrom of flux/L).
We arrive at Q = 0.14 mag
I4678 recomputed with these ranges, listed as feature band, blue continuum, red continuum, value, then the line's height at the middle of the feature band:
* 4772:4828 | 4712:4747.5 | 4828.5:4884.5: 6.1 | 32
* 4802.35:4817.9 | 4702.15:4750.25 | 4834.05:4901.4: 1.5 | 32.6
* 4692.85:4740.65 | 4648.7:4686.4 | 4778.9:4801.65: -4.4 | 30.9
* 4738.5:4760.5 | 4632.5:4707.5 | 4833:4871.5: -1.8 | 31.9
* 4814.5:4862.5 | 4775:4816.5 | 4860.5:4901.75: 0.8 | 30.6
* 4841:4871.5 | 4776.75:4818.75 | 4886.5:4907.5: 1.6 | 32.2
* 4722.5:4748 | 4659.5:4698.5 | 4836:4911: -0.6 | 32.7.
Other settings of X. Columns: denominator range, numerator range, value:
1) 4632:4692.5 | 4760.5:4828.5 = 0.87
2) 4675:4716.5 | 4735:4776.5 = 0.94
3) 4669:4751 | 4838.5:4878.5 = 0.93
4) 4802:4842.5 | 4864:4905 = 1.10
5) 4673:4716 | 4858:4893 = 0.97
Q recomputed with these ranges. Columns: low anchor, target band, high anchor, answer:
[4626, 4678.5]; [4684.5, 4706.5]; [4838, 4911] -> -0.04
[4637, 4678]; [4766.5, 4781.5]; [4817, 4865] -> 0.23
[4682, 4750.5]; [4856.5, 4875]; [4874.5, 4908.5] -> 0.11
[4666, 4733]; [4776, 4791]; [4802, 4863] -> 0.22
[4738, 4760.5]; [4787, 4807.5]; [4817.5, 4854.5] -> 0.05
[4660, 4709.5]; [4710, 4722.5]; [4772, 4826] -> -0.03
